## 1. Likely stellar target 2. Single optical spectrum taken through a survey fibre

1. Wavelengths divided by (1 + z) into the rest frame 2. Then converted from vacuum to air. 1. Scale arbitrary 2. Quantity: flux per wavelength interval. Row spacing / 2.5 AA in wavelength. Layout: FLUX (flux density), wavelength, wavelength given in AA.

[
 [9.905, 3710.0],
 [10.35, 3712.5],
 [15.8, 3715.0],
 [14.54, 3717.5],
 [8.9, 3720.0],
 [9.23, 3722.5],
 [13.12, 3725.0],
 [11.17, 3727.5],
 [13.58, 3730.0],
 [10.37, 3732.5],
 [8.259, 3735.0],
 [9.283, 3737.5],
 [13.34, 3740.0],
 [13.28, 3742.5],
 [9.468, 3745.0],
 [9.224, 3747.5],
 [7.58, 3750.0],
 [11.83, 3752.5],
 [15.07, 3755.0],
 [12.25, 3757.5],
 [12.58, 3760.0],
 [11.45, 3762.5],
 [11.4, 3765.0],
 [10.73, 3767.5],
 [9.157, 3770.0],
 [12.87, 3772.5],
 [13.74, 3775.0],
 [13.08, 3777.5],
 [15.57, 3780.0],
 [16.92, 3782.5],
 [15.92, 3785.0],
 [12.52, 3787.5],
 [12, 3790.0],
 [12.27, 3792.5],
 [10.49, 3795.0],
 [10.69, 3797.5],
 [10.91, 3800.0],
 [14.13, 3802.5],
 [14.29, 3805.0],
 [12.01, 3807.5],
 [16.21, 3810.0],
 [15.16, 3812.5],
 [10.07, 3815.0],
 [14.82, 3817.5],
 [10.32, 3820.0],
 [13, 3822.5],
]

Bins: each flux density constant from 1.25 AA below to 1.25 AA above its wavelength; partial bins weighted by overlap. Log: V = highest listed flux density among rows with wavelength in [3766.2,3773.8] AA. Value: 12.87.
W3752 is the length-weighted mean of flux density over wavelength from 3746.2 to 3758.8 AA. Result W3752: 11.2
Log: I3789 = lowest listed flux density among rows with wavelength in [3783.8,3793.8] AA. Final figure 12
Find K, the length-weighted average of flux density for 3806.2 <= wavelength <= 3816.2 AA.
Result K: 13.4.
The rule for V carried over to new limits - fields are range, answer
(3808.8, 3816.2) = 16.21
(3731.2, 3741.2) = 13.34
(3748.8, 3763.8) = 15.07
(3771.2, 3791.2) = 16.92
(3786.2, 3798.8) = 12.52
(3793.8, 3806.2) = 14.29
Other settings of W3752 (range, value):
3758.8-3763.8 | 12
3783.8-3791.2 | 13.5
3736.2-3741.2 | 11.3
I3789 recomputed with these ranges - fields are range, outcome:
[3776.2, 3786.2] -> 13.08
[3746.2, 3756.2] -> 7.58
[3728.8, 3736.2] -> 8.259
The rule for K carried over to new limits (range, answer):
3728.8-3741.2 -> 10.9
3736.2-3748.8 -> 10.9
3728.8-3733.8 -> 11.9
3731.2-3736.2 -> 9.37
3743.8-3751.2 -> 8.76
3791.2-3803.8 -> 11.7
